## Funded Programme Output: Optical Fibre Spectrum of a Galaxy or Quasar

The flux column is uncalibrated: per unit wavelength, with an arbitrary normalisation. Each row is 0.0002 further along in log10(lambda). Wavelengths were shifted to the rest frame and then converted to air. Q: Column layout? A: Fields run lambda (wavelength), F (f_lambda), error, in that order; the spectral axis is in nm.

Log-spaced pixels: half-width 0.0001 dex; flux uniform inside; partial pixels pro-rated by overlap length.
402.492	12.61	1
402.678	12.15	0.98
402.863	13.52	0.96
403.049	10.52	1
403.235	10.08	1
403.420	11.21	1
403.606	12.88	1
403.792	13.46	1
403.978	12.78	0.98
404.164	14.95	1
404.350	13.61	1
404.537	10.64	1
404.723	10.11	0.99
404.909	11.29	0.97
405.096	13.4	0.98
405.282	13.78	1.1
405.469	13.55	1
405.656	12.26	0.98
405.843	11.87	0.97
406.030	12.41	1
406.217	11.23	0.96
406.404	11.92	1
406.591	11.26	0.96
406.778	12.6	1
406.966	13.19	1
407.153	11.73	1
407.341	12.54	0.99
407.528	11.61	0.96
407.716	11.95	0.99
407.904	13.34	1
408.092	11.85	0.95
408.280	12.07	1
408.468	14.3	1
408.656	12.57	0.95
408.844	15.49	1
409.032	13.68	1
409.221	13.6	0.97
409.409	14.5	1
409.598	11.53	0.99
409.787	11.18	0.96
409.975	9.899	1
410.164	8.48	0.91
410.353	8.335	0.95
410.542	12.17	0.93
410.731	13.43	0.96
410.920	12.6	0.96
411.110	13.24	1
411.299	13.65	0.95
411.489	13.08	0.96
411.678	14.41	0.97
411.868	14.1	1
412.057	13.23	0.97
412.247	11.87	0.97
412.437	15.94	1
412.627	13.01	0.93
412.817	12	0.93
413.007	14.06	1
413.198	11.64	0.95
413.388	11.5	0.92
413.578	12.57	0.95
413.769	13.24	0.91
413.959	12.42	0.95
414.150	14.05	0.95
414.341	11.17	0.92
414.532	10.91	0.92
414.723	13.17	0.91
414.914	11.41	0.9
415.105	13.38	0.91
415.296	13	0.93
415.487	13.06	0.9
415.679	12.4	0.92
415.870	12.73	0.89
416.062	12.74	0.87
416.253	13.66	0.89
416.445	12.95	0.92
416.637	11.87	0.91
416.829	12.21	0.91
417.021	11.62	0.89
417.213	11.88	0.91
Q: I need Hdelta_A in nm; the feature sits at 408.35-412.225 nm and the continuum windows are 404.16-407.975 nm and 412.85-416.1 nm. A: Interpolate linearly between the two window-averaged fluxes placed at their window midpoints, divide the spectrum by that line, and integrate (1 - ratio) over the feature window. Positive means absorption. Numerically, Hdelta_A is -0.08 nm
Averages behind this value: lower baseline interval 12.3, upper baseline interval 12.5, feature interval 12.7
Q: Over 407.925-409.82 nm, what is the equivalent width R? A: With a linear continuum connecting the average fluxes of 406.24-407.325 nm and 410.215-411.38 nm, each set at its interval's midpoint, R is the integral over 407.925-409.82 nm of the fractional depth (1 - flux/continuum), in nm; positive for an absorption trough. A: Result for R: -0.165 nm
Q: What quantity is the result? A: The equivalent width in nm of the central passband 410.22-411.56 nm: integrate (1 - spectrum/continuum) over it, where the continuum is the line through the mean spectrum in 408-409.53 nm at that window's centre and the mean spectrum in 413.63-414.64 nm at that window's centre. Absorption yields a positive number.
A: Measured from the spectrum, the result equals 0.08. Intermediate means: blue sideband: 13.5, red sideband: 12.4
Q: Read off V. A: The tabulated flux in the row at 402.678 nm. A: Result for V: 12.15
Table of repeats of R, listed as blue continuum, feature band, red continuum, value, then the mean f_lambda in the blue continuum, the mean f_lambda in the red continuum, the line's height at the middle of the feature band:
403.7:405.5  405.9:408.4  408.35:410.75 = 0.062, 12.7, 12.2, 12.5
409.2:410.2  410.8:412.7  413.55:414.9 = -0.248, 11.6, 12.4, 12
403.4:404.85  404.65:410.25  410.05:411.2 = -0.200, 12.5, 11.3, 11.9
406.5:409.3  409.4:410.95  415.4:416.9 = 0.199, 12.8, 12.7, 12.8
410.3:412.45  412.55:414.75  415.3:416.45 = 0.086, 13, 12.9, 13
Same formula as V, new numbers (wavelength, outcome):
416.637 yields 11.87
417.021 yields 11.62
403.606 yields 12.88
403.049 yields 10.52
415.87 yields 12.73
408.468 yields 14.3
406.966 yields 13.19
